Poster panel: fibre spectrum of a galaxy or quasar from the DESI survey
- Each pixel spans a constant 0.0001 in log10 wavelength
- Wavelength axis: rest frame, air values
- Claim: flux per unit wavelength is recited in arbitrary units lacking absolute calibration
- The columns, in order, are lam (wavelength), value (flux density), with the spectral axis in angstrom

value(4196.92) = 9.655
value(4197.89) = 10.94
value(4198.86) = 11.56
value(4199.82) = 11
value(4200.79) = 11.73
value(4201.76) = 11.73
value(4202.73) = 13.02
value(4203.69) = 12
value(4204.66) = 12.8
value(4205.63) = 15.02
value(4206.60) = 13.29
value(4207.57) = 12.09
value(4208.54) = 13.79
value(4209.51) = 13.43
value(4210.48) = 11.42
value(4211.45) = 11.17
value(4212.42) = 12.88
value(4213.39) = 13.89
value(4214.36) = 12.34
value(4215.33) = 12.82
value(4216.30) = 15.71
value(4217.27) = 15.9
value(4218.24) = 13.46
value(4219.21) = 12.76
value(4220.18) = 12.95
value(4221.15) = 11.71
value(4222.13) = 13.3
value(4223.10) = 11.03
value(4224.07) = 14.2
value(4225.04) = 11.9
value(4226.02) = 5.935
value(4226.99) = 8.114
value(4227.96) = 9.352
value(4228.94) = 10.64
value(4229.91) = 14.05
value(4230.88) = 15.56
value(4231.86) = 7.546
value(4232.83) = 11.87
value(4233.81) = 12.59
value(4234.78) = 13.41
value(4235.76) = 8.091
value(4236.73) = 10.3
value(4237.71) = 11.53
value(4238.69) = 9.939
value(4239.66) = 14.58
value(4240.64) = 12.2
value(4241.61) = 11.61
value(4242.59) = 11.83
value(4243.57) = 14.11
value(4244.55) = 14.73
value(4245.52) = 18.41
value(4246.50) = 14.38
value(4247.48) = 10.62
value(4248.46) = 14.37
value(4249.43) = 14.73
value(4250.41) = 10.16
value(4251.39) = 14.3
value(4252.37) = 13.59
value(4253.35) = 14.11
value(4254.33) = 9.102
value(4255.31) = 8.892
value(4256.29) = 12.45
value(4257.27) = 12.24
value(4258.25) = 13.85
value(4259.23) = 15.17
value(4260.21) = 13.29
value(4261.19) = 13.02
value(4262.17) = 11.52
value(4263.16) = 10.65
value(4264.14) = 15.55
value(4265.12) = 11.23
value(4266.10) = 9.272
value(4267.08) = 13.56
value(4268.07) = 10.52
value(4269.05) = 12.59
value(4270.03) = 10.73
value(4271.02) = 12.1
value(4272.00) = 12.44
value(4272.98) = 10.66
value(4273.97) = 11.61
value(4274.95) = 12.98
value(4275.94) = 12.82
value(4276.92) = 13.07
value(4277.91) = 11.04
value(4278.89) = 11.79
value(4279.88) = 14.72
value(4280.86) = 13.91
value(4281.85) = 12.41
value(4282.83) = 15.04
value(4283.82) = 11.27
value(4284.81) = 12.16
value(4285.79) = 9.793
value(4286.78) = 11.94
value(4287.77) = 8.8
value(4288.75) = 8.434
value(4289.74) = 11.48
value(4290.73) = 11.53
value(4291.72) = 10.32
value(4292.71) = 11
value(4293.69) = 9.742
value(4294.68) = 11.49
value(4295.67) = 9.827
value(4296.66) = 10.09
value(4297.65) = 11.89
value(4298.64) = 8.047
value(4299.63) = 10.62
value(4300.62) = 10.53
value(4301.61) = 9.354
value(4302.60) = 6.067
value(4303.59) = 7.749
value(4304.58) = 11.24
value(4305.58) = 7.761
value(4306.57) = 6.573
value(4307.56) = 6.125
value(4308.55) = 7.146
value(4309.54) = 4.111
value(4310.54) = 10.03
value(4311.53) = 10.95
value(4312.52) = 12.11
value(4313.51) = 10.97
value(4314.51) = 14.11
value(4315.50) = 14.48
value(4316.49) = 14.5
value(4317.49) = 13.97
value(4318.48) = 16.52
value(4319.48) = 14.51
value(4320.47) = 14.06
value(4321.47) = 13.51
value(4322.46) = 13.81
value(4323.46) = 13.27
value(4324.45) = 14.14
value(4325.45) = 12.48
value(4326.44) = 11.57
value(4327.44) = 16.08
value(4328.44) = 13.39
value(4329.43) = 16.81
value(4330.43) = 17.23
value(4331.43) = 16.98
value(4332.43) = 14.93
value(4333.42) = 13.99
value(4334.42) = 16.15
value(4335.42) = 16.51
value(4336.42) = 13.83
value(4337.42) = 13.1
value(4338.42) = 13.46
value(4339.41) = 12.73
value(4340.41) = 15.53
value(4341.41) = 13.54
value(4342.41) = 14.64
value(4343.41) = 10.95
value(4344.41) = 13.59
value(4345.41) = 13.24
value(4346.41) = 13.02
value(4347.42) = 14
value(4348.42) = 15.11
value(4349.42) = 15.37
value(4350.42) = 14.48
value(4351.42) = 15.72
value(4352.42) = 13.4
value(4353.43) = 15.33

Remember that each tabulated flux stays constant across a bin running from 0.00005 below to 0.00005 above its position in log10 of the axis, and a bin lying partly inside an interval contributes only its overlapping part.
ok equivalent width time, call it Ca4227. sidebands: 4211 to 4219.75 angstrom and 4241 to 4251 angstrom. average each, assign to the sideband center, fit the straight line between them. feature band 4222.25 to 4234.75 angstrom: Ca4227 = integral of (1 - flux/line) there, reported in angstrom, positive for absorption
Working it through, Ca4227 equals 2.1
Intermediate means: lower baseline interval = 13.5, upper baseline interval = 13.5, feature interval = 11.2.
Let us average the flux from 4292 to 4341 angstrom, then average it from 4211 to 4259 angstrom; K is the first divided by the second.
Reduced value 0.98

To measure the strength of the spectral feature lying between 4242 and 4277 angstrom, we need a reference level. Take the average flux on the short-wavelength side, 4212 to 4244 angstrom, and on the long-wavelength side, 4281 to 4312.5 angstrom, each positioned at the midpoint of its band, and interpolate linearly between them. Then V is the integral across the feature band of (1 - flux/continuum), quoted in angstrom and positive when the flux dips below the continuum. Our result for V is -4.9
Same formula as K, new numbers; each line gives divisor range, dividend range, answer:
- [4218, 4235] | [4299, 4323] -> 0.93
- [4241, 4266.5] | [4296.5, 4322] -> 0.83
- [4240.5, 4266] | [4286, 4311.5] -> 0.72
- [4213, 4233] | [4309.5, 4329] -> 1.08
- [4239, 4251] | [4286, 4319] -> 0.77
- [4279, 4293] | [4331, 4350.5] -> 1.22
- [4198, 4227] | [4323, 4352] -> 1.15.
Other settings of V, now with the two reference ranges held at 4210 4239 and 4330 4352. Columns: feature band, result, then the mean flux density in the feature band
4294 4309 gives 5.1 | 8.98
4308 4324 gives 1.8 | 12.4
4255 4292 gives 2.7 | 12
